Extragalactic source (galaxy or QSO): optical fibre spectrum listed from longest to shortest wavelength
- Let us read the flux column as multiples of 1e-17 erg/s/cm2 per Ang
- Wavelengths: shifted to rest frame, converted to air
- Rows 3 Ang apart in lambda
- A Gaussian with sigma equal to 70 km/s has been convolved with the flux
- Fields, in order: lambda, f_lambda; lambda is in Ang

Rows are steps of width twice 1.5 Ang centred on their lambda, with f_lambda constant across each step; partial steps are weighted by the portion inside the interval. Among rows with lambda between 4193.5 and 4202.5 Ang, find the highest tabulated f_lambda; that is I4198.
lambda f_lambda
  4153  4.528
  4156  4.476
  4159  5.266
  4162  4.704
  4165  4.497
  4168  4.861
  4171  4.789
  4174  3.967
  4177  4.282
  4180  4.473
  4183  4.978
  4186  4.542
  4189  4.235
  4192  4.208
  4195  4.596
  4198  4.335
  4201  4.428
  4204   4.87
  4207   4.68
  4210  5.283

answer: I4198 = 4.596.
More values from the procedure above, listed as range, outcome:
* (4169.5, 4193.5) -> 4.978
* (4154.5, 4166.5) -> 5.266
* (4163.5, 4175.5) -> 4.861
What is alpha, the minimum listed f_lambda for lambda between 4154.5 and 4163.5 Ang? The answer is 4.476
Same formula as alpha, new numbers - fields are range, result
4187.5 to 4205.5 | 4.208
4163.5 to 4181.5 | 3.967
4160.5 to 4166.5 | 4.497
